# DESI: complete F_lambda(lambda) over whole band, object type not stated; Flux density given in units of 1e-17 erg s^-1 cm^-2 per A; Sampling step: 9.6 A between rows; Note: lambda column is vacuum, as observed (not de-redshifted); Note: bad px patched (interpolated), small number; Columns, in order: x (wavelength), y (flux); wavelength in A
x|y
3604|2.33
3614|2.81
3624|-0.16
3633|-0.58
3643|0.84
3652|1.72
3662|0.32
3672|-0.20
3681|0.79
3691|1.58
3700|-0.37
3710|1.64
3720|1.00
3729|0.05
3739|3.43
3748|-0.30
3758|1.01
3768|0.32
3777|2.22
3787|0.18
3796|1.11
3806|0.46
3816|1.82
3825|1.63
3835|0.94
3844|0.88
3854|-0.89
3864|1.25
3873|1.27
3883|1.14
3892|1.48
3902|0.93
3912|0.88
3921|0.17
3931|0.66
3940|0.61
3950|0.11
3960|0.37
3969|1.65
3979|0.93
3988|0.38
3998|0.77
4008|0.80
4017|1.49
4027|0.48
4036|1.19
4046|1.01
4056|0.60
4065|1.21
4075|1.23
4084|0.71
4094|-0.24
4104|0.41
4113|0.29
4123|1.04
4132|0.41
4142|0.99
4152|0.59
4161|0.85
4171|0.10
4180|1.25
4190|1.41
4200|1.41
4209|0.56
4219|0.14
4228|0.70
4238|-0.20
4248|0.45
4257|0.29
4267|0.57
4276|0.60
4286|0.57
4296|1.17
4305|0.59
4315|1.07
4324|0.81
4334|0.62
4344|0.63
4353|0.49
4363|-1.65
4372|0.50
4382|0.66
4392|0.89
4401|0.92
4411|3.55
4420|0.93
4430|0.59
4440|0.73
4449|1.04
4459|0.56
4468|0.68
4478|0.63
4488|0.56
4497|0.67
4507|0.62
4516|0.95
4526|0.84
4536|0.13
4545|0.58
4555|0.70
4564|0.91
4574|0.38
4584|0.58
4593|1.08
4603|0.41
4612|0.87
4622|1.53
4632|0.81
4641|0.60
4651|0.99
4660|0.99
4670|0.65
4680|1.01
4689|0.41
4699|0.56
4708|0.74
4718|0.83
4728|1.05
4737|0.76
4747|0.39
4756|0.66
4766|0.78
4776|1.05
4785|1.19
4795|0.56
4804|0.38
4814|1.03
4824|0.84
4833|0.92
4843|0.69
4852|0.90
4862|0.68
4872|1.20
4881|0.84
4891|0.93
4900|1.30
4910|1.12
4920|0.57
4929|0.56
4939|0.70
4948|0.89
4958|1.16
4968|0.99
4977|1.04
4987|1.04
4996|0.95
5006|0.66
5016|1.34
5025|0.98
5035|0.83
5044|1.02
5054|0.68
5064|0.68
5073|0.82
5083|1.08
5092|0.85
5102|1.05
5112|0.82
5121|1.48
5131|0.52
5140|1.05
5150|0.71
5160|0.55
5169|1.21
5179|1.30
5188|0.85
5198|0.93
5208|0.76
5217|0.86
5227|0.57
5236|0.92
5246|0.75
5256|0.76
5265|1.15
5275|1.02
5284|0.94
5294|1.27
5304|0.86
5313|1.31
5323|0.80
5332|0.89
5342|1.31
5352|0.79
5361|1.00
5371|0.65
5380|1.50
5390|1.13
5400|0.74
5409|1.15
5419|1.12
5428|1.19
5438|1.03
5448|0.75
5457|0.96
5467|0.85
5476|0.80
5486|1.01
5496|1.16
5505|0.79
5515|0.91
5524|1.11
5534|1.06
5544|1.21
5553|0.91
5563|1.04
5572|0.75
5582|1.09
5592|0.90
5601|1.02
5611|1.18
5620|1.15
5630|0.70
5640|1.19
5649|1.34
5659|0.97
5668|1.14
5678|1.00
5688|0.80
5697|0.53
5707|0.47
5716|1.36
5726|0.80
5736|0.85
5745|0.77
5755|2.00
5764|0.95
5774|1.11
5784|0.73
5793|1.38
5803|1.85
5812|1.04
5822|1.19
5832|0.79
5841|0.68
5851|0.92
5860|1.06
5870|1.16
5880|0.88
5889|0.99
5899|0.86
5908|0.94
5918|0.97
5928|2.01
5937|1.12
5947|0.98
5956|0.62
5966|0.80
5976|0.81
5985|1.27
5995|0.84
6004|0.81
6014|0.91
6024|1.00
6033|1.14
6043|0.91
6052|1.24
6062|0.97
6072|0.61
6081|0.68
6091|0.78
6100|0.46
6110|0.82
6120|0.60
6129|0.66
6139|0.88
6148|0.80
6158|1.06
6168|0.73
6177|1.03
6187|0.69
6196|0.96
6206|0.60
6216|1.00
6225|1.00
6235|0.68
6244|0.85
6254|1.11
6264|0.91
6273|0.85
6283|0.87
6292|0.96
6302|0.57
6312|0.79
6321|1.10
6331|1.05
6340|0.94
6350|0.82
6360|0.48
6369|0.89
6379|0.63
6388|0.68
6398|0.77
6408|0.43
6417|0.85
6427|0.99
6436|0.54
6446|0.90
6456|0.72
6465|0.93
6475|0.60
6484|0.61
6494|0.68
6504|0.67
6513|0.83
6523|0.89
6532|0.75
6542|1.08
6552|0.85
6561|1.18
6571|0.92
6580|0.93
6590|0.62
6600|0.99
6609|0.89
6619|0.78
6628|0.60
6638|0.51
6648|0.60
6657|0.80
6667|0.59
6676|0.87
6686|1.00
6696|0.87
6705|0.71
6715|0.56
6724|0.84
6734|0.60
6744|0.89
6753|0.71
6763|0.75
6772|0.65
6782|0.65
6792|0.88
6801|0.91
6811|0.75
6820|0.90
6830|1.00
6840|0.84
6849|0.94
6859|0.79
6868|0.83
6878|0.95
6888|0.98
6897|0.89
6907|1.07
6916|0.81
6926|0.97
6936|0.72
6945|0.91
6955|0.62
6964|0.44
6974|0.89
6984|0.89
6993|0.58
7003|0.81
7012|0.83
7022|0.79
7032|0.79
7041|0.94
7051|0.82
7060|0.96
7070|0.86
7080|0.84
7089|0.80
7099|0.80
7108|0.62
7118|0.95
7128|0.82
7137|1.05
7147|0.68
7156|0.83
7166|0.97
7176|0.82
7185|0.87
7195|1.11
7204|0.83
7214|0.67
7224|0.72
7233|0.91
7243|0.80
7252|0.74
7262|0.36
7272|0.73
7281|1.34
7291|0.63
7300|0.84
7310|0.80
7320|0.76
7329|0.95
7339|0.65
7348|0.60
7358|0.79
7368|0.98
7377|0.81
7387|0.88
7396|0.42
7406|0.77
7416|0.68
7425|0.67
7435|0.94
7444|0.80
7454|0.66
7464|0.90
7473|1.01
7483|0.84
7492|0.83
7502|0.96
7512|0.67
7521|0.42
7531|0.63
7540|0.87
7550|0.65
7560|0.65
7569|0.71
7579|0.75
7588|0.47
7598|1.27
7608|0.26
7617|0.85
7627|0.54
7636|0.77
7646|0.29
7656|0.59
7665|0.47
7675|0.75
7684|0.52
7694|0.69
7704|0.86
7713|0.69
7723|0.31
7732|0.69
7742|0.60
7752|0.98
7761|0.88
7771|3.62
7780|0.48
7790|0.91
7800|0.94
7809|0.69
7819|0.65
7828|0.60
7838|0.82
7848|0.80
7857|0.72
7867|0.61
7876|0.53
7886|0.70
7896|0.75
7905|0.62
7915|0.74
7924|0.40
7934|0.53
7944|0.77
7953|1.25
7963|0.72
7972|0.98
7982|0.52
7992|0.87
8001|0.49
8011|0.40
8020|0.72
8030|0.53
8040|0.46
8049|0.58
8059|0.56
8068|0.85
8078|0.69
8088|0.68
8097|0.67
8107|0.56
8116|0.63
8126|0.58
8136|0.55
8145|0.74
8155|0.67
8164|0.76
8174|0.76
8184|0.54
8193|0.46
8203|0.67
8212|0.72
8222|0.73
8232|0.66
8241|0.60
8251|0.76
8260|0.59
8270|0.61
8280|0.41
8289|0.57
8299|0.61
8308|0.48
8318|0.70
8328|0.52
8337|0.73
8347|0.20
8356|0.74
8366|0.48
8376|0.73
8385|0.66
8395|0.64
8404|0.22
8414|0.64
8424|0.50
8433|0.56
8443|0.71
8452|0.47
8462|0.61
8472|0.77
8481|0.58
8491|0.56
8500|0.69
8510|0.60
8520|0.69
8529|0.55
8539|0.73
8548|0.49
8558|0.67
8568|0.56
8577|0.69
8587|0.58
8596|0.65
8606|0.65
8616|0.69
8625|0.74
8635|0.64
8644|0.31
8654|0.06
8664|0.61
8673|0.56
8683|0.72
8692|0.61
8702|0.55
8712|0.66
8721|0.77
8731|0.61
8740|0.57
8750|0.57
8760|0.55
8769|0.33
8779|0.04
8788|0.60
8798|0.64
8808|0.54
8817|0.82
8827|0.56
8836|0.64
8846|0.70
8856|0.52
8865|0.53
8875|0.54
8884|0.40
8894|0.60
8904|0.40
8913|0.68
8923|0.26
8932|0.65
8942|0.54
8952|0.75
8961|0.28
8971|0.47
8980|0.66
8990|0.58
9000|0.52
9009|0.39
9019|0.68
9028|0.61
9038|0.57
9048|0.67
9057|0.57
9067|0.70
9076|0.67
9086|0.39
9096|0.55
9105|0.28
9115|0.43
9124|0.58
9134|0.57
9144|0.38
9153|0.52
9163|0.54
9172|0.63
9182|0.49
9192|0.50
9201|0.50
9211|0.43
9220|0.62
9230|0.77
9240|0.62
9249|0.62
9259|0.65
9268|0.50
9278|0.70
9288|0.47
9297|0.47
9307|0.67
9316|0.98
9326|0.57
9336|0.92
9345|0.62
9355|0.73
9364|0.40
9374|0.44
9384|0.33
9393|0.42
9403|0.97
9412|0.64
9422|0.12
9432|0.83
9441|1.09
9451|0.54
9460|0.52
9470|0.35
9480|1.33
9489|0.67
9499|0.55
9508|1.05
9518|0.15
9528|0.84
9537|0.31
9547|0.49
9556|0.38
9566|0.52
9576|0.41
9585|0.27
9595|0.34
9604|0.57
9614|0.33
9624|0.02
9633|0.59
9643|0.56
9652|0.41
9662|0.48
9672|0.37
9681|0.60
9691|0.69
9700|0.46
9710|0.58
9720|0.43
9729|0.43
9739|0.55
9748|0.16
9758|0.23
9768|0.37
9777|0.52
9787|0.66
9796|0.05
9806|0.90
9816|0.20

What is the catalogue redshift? 0.184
